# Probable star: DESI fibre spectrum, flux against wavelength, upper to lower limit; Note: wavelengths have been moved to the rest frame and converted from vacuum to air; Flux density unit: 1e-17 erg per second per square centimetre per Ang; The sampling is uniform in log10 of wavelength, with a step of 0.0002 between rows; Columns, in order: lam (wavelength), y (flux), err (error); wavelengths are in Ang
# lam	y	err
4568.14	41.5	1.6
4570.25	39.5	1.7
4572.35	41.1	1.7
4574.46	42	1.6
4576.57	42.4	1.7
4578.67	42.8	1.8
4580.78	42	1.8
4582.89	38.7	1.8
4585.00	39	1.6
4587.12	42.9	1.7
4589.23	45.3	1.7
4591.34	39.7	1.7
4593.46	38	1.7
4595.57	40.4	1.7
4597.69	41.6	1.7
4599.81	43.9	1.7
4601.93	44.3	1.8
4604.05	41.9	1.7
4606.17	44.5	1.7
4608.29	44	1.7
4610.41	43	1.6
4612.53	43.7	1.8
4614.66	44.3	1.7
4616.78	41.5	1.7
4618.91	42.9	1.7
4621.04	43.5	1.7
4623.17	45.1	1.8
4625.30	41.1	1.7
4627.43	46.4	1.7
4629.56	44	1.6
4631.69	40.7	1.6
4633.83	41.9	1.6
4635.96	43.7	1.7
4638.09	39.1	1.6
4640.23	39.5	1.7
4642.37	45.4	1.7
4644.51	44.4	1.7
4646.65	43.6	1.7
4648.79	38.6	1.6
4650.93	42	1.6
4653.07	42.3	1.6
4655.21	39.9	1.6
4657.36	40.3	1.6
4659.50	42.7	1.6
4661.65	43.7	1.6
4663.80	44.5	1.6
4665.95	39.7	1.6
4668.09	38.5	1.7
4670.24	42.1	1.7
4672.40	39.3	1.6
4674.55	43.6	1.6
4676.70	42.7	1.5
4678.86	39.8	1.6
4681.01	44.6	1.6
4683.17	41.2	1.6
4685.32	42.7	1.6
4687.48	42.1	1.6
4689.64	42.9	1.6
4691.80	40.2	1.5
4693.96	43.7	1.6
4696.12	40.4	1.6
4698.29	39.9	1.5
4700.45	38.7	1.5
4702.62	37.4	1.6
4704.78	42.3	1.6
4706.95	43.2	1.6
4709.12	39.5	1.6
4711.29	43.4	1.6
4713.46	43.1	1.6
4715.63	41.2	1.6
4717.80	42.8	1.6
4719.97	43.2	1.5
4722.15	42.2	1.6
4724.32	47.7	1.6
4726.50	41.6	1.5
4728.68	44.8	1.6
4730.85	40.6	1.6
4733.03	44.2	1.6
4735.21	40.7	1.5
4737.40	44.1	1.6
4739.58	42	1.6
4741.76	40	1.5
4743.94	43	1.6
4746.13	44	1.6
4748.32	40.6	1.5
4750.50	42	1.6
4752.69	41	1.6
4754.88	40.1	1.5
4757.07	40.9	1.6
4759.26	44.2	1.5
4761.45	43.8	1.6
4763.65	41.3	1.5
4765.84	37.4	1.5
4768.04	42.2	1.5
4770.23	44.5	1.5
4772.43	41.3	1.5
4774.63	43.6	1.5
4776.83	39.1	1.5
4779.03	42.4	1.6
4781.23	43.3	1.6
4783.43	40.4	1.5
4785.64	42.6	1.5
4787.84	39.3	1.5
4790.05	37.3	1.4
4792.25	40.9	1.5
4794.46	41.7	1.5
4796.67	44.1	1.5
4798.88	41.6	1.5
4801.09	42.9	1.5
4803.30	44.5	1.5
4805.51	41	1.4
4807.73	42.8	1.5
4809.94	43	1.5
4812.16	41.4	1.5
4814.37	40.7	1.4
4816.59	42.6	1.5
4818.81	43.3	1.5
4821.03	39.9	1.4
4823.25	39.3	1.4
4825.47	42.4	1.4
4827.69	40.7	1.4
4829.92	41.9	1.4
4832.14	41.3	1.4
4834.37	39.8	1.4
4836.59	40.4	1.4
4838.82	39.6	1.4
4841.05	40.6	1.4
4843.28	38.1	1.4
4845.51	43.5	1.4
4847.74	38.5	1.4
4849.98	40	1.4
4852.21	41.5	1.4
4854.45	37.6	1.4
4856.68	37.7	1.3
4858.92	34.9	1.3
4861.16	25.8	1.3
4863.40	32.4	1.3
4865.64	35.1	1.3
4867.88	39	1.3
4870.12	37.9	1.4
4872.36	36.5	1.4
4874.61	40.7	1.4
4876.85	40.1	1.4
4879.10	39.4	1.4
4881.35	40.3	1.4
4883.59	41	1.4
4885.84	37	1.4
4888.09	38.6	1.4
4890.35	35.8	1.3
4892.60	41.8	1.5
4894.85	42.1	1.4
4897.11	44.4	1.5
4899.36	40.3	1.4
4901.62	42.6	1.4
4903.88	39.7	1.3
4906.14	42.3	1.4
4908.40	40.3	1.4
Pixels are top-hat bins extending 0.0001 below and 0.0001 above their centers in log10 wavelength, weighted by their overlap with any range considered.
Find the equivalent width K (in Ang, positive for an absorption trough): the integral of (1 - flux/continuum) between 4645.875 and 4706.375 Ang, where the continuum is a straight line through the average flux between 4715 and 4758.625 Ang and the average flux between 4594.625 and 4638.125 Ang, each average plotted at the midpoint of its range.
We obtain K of 1.8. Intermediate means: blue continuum 43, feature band 41.4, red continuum 42.4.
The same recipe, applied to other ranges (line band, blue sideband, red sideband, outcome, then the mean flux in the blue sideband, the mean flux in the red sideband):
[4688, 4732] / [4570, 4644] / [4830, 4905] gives -1.0 Ang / 42.3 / 39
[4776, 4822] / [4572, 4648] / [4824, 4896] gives -2.3 Ang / 42.5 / 38.8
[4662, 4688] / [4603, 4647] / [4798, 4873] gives 0.3 Ang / 43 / 39.7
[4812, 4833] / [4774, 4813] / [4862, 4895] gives -0.4 Ang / 41.7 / 38.3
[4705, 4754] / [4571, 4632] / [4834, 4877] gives -2.8 Ang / 42.5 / 37.9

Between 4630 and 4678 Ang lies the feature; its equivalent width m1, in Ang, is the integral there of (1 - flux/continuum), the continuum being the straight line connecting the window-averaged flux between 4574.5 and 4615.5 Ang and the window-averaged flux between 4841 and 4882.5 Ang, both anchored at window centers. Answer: -0.6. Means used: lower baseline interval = 42.2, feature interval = 41.8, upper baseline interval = 37.8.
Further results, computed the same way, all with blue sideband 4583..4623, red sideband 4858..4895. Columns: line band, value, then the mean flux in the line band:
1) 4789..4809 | -1.6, 41.9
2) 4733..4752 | -1.1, 42.1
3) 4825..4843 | -1.1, 40.7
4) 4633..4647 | -0.2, 42.5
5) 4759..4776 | -1.2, 42.1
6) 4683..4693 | -0.2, 41.9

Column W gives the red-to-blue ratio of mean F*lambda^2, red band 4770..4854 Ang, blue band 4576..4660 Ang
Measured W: 1.06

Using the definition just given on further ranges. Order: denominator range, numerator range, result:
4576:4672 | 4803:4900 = 1.03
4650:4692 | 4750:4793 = 1.03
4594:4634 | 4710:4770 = 1.04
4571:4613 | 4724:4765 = 1.07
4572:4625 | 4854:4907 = 1.02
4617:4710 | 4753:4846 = 1.05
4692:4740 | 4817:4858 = 1.01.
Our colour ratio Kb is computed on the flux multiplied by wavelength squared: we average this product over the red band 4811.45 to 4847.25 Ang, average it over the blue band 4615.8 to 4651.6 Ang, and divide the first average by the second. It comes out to 1.04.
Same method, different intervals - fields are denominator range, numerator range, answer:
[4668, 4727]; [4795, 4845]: 1.04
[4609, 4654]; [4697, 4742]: 1.02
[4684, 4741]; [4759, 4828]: 1.03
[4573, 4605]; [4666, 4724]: 1.05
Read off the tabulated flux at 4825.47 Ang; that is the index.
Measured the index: 42.4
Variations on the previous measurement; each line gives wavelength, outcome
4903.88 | 39.7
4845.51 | 43.5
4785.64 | 42.6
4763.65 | 41.3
